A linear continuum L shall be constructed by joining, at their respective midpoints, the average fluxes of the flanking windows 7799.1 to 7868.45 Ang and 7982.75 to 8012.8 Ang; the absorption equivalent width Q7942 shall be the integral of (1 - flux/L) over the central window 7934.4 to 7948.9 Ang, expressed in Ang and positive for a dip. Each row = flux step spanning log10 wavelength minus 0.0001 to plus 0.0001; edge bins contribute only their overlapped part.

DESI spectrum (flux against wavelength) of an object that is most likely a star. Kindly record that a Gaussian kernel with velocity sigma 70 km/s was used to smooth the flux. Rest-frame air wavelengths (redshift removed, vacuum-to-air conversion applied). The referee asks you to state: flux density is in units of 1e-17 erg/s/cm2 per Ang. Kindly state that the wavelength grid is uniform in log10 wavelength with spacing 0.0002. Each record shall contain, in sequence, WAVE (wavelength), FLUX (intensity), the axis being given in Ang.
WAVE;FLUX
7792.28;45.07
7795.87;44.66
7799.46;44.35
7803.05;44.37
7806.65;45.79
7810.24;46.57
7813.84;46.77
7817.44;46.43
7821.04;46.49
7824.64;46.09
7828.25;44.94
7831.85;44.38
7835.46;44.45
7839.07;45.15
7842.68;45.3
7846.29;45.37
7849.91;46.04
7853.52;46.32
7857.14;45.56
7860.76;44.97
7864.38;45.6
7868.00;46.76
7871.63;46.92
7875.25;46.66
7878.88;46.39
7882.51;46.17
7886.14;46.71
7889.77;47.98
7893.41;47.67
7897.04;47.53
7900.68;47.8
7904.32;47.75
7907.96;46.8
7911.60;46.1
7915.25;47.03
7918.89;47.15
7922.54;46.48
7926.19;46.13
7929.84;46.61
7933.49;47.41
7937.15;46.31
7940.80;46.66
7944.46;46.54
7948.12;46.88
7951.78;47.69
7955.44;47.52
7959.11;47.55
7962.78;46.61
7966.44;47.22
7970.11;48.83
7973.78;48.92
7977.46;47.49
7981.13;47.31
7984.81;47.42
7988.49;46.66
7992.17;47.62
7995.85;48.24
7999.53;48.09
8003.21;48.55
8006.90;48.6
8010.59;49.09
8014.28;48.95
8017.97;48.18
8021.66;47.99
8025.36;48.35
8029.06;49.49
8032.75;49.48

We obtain 0.2 Ang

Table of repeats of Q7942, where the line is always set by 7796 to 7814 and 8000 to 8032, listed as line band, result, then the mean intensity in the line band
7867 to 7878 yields -0.1 Ang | 46.7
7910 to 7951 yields 0.6 Ang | 46.7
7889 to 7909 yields -0.3 Ang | 47.6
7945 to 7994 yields 0.5 Ang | 47.5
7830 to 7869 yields 0.6 Ang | 45.4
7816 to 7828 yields -0.1 Ang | 46.1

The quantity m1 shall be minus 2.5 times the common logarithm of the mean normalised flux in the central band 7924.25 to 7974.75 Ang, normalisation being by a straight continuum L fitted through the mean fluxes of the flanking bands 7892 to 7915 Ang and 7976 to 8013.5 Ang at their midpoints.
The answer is 0.01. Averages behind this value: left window 47.3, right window 47.9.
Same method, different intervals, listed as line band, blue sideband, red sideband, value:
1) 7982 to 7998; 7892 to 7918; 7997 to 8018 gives 0.020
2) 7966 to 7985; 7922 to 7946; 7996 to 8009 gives -0.005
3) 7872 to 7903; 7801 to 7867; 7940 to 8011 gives -0.017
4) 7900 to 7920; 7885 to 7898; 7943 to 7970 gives 0.009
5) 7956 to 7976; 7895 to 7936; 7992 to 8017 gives 0.001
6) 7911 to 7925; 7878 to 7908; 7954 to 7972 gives 0.015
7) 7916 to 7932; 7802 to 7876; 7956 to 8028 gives 0.008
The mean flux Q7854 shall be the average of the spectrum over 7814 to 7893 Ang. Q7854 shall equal 46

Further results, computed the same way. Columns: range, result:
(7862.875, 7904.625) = 47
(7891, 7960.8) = 47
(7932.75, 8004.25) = 47.5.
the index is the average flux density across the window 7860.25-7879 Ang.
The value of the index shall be 46.3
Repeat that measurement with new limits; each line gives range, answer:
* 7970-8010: 48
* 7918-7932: 46.6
